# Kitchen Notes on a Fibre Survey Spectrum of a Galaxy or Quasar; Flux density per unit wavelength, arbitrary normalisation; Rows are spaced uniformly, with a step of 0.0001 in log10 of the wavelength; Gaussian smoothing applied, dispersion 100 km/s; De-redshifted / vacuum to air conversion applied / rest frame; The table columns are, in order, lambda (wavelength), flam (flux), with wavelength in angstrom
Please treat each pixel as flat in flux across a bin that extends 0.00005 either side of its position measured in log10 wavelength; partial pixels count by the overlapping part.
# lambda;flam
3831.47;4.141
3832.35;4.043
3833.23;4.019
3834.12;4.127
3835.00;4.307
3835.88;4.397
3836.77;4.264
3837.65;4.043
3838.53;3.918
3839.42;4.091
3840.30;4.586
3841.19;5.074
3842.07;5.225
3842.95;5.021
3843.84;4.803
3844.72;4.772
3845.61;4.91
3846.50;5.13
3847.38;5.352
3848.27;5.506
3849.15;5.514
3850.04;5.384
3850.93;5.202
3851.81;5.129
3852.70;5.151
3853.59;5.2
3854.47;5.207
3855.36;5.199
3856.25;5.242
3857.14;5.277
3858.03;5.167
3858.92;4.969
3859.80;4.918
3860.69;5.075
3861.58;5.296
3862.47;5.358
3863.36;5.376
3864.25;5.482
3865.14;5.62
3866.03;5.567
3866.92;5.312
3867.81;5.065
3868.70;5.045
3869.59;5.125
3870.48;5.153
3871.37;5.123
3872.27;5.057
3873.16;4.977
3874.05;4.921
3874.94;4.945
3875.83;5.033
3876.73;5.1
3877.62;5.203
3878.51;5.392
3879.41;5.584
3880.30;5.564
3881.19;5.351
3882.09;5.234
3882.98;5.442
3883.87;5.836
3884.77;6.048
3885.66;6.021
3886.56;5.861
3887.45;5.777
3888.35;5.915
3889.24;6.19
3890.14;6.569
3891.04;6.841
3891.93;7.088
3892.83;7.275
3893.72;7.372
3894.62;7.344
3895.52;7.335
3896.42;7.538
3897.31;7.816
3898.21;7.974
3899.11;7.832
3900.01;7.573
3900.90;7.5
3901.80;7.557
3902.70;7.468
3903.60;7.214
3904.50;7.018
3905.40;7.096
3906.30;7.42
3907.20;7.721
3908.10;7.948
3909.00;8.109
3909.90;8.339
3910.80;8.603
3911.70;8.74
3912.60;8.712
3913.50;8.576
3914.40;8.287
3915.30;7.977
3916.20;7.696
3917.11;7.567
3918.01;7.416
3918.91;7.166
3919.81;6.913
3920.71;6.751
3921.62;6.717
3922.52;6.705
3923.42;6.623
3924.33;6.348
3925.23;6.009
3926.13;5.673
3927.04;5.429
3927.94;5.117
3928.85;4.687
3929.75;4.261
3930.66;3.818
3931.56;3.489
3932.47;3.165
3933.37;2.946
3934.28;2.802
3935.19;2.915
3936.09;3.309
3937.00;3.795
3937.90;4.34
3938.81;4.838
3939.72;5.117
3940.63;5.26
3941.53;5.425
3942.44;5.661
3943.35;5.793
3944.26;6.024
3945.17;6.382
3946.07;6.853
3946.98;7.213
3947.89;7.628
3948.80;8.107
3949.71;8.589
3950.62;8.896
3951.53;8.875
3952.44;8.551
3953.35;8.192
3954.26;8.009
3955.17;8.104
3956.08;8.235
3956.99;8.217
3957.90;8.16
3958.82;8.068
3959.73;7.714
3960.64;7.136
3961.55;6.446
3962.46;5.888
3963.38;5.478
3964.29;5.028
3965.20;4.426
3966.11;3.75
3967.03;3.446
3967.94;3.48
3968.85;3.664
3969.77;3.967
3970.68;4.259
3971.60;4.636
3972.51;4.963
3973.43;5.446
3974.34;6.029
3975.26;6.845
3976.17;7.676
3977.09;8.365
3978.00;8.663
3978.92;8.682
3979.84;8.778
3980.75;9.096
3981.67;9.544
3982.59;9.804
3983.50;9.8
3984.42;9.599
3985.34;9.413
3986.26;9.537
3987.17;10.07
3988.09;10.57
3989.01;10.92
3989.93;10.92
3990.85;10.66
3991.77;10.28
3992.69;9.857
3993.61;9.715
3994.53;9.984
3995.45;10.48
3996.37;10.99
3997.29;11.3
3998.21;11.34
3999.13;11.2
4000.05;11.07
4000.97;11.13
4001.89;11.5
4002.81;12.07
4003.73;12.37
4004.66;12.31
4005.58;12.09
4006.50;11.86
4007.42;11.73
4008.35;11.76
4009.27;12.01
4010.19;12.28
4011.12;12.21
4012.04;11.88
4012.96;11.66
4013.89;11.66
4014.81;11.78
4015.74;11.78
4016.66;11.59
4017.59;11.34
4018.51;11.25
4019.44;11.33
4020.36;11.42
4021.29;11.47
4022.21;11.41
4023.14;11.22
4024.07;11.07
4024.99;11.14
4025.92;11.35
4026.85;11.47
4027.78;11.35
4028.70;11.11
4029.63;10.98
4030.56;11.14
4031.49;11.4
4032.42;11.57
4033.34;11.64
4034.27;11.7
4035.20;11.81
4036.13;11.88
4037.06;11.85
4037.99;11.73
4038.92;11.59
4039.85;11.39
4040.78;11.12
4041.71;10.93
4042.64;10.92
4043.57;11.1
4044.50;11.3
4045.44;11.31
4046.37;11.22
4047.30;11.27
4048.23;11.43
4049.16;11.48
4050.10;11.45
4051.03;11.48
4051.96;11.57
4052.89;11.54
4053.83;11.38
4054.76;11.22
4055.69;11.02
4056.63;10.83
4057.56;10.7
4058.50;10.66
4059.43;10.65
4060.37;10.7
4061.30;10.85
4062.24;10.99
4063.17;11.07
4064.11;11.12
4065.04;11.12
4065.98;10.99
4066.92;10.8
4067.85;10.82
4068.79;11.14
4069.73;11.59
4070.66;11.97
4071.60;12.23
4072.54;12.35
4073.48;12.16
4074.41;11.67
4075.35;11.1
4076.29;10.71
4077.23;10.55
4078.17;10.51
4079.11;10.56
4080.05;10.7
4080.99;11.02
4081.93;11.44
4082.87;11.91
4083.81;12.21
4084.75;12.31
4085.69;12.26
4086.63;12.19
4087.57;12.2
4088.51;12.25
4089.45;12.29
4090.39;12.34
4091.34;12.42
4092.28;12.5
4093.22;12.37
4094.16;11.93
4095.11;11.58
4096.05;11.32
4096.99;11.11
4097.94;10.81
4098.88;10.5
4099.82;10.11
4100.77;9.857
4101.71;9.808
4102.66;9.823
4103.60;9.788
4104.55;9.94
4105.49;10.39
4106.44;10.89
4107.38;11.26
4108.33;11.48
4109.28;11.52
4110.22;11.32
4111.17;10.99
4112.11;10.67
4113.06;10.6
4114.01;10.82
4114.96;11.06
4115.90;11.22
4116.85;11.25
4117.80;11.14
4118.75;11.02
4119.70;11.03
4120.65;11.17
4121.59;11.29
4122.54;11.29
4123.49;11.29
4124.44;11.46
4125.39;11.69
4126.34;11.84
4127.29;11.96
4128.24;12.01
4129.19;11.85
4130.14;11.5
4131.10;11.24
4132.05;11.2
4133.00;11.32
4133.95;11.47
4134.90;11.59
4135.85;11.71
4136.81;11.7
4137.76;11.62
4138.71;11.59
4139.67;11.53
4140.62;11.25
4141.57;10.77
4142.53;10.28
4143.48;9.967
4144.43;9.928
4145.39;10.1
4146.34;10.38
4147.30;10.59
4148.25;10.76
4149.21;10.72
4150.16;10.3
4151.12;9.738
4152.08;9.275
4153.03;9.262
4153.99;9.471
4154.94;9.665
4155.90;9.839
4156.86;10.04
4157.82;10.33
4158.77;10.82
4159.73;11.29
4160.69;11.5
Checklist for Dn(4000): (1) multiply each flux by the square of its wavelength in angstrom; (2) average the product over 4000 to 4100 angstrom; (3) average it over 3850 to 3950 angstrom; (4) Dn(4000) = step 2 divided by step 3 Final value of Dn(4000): 2.0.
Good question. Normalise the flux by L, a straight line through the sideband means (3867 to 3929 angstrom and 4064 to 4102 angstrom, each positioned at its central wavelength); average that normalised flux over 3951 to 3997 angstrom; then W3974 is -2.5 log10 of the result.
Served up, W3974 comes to 0.11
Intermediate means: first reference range 6.59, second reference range 11.4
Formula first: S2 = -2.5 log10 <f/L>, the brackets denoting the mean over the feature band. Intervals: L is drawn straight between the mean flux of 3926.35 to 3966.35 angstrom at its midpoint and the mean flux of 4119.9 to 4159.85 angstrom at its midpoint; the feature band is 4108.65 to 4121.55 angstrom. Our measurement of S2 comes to -0.084 mag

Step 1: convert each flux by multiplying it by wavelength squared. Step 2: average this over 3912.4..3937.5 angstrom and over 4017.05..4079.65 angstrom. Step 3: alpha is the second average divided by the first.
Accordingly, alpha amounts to 2.1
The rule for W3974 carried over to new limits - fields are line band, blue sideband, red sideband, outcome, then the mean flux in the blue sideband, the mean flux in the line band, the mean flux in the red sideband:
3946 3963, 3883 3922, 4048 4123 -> 0.076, 7.3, 7.84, 11.2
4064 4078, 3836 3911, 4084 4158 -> -0.137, 5.86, 11.3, 11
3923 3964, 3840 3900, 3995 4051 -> 0.366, 5.65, 6.08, 11.5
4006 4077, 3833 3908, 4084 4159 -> -0.219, 5.69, 11.4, 11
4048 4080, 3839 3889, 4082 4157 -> -0.142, 5.25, 11.2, 11.1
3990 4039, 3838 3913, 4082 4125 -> -0.234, 5.98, 11.4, 11.3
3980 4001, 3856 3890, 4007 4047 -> -0.026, 5.37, 10.3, 11.5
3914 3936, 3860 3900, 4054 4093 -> 0.254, 5.9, 5.64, 11.4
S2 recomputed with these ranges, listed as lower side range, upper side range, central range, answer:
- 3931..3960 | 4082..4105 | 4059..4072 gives -0.07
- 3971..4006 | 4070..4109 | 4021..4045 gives -0.10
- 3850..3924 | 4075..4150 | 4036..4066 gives -0.14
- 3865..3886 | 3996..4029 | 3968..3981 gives 0.48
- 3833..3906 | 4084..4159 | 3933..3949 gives 0.35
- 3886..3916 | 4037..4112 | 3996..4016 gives -0.20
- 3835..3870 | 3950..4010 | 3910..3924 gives -0.11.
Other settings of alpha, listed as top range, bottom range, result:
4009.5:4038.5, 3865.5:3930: 1.88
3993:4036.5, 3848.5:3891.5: 2.28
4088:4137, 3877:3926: 1.79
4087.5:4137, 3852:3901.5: 2.17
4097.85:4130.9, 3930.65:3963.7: 1.91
